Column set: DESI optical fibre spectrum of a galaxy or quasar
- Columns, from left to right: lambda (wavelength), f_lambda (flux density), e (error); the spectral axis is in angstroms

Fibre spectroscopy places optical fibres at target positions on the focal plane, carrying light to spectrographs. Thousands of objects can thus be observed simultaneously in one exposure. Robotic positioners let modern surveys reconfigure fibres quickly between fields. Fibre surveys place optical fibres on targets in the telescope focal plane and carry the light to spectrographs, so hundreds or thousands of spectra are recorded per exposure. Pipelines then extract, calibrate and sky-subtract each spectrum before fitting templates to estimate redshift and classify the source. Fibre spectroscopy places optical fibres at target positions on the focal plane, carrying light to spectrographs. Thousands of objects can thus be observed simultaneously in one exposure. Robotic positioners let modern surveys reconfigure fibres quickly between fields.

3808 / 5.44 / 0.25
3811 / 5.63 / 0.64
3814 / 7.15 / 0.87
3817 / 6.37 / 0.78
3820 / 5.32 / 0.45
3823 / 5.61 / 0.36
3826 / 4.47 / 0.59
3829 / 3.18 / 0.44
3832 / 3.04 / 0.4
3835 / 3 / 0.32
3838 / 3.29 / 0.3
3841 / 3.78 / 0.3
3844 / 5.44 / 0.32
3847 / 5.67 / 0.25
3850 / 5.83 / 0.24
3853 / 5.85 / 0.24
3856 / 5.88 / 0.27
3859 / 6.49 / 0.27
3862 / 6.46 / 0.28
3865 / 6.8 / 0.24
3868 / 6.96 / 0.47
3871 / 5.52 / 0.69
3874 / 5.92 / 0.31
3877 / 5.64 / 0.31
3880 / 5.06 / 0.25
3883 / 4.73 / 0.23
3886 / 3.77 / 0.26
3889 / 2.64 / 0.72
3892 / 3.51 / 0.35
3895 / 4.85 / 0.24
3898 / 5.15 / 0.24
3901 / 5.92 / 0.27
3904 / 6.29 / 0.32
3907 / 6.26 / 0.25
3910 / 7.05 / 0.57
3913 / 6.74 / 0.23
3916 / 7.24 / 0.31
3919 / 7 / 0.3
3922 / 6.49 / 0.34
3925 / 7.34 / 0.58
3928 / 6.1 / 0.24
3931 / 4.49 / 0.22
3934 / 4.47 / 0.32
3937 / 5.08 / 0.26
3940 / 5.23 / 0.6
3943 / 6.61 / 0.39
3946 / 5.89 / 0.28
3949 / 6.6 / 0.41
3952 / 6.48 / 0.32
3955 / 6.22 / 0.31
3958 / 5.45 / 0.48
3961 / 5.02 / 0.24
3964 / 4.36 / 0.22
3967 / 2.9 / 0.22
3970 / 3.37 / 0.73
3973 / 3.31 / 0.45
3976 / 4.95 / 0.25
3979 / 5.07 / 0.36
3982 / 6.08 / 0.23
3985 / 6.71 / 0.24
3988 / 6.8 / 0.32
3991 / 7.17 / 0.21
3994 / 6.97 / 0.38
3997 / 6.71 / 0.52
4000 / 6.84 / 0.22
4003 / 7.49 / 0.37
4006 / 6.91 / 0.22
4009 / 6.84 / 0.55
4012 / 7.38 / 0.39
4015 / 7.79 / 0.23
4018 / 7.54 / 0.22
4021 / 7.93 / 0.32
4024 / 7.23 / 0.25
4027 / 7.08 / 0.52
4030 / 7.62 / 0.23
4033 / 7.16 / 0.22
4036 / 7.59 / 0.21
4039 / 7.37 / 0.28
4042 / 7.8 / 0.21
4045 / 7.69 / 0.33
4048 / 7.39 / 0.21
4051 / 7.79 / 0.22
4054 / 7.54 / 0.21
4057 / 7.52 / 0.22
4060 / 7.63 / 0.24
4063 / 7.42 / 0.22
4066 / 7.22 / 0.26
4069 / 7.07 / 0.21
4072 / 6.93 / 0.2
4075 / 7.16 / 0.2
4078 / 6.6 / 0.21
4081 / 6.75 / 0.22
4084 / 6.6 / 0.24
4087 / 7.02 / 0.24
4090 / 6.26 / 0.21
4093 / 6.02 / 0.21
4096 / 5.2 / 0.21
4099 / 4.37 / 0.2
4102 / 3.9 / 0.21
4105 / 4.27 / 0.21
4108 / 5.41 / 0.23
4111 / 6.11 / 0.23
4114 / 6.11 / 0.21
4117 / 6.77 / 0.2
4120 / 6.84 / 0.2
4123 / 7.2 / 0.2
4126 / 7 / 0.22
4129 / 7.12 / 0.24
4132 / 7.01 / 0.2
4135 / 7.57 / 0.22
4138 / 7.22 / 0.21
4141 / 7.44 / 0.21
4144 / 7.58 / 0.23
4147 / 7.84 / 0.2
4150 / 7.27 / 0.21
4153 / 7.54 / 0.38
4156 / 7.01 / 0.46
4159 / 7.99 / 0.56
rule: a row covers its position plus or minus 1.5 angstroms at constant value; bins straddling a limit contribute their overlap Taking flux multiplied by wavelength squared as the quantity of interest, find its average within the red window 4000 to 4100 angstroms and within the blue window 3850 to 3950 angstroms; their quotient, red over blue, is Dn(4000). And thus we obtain 1.33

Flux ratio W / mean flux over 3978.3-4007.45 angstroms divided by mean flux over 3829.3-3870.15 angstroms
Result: 1.3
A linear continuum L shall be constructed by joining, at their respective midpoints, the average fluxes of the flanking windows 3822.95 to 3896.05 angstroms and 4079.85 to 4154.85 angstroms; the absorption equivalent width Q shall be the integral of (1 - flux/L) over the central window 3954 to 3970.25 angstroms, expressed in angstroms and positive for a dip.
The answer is 2.8 angstroms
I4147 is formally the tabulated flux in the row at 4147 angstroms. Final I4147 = 7.84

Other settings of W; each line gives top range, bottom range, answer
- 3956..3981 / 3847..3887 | 0.76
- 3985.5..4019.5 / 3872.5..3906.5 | 1.45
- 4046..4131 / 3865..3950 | 1.15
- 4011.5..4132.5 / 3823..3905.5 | 1.36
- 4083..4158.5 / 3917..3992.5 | 1.17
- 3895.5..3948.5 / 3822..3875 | 1.17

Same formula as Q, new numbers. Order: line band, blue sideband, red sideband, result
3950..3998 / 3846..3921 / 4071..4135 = 3.8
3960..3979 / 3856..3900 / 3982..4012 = 7.3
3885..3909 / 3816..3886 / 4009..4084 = 3.6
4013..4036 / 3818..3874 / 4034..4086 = -1.8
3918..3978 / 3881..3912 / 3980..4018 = 6.0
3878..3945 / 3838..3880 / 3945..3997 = 1.0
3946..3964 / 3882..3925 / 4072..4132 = -0.2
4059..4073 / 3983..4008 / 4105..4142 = -0.9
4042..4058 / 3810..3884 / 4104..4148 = -3.1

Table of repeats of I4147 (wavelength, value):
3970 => 3.37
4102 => 3.9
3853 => 5.85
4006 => 6.91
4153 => 7.54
